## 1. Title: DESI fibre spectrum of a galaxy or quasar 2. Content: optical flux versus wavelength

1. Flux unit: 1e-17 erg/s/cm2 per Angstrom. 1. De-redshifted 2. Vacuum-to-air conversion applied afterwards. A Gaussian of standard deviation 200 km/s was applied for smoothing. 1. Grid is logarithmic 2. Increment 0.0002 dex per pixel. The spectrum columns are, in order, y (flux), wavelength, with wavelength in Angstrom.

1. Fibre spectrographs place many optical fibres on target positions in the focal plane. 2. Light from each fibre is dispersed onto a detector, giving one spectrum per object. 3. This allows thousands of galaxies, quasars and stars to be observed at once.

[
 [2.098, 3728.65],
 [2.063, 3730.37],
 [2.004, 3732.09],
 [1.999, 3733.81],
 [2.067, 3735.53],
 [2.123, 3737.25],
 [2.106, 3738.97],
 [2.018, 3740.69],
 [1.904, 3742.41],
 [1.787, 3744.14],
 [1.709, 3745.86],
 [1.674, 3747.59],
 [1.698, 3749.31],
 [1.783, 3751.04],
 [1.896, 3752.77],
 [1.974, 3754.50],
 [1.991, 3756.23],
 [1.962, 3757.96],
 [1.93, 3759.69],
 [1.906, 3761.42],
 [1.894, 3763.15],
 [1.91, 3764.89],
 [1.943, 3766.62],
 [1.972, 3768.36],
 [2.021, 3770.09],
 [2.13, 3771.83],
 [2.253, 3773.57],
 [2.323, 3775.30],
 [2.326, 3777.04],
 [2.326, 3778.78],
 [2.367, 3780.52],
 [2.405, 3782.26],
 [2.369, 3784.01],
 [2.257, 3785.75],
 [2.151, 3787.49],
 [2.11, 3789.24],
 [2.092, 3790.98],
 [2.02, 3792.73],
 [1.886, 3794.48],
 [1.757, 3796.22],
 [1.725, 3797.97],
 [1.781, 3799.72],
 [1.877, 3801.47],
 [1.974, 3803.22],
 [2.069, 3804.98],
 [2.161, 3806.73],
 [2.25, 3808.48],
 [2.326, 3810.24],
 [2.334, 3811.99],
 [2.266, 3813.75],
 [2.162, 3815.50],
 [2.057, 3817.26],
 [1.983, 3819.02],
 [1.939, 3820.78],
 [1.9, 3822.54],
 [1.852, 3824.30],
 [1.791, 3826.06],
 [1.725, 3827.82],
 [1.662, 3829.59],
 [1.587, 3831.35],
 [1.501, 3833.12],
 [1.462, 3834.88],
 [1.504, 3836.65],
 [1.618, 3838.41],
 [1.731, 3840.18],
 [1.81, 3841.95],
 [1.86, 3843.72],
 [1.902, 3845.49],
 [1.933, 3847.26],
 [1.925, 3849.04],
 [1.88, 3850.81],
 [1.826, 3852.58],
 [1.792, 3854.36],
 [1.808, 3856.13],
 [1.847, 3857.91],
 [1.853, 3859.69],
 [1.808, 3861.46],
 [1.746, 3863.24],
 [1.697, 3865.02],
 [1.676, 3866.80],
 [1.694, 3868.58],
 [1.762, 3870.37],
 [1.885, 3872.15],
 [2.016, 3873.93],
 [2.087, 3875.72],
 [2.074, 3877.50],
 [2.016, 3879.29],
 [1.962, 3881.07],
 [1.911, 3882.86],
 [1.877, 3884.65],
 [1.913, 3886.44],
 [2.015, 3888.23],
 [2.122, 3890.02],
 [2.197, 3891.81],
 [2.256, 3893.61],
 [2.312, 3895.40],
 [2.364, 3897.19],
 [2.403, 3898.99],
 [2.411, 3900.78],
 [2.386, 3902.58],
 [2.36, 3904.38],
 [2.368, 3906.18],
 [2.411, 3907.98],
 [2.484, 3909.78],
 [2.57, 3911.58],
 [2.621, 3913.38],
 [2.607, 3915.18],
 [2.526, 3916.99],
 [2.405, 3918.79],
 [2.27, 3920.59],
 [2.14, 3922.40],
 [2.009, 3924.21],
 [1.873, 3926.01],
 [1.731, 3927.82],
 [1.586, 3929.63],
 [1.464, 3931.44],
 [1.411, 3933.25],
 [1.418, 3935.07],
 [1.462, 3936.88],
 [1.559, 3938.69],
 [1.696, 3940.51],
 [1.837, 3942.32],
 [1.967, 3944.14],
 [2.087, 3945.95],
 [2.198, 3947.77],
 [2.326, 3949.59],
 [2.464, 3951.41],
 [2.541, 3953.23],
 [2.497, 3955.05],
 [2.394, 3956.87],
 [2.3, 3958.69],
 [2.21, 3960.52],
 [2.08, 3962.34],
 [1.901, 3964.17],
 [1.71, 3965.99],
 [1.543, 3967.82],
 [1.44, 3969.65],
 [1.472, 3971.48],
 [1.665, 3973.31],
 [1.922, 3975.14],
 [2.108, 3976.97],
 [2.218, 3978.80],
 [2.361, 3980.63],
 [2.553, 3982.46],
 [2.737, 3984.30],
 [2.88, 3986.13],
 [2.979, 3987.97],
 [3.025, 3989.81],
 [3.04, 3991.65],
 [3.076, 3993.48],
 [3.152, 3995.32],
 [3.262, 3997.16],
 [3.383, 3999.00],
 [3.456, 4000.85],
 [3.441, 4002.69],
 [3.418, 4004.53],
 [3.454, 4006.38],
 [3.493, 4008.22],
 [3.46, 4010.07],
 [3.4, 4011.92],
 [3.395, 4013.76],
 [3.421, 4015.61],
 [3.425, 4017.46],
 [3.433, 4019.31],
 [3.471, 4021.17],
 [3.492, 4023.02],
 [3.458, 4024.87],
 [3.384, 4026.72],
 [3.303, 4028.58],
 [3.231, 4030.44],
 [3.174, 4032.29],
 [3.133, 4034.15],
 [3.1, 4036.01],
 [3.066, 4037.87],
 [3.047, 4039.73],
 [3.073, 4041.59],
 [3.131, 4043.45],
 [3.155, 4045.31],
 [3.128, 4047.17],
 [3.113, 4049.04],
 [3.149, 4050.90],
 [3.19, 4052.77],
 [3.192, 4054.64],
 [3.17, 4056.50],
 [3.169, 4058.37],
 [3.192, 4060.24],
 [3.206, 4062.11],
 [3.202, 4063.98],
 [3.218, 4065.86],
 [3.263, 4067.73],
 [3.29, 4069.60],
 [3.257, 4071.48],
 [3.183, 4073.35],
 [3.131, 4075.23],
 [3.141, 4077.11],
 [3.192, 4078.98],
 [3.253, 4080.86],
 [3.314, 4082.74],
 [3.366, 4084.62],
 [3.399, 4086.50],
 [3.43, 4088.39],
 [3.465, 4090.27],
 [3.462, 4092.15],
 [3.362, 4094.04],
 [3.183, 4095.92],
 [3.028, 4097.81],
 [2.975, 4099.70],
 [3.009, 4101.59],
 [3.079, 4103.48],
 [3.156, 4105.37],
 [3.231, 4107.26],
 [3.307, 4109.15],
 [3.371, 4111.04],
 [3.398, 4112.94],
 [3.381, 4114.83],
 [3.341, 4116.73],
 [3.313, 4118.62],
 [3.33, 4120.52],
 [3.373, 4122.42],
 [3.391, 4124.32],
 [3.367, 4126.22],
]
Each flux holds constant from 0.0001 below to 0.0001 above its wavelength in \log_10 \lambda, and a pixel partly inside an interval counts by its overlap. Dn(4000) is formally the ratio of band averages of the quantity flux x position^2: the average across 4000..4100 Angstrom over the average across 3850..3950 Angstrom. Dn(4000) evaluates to 1.75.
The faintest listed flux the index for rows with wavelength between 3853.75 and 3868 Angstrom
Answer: 1.676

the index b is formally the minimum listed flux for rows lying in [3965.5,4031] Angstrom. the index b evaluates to 1.44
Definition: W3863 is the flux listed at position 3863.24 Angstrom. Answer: 1.746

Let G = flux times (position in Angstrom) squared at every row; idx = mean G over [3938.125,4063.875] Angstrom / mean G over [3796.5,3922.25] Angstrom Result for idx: 1.50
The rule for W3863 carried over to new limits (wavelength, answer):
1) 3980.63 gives 2.361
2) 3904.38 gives 2.36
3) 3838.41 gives 1.618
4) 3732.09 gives 2.004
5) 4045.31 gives 3.155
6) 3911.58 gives 2.57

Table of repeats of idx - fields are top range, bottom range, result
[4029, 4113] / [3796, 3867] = 1.94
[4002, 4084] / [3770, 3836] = 1.82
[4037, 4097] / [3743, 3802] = 1.87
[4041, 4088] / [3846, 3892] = 1.87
